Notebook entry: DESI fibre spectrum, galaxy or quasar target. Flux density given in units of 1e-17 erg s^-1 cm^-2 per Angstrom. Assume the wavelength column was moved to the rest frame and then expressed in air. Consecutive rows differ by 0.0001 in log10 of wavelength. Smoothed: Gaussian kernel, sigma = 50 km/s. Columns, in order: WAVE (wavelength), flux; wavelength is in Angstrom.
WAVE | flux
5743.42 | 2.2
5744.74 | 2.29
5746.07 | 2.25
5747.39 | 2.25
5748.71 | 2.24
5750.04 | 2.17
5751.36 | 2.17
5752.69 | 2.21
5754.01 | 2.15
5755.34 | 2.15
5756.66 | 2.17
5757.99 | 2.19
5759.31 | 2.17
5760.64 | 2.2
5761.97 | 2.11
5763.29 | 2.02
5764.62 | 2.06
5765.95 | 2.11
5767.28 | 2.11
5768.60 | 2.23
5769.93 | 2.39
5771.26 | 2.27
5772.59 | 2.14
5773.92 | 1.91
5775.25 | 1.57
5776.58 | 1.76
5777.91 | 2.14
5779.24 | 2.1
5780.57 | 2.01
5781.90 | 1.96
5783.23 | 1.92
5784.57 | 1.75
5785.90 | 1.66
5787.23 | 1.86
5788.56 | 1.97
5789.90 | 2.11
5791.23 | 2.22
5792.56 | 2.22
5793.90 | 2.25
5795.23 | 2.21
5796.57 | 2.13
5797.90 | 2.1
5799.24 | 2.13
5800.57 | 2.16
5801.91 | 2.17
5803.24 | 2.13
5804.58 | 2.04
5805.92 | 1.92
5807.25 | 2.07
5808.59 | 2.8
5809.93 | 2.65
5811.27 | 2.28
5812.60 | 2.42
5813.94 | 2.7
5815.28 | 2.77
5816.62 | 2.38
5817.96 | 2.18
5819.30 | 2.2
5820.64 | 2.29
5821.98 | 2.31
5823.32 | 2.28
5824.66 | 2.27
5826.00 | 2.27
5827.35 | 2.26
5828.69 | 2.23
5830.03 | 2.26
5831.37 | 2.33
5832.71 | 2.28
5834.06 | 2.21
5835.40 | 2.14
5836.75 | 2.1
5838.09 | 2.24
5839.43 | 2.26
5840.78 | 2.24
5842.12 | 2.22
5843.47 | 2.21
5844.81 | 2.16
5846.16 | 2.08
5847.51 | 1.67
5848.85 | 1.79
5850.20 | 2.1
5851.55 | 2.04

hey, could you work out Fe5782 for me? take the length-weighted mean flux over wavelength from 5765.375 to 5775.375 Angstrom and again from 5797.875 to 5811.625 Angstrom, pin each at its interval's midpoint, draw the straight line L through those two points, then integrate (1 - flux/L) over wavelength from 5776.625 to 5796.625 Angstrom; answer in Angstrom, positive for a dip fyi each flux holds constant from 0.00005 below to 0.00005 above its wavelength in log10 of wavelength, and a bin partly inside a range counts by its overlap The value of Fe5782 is 1.4 Angstrom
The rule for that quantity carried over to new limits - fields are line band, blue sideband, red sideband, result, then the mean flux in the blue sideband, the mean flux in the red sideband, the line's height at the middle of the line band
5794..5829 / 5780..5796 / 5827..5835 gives -2.2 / 2.01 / 2.26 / 2.15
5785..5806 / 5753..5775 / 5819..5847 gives 1.0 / 2.14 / 2.23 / 2.18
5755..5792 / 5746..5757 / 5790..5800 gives 2.4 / 2.19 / 2.18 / 2.19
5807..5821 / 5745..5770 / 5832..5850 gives -2.0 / 2.17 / 2.12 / 2.14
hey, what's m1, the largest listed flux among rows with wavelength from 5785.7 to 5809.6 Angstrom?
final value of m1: 2.8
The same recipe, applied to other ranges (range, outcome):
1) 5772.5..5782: 2.14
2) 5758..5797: 2.39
